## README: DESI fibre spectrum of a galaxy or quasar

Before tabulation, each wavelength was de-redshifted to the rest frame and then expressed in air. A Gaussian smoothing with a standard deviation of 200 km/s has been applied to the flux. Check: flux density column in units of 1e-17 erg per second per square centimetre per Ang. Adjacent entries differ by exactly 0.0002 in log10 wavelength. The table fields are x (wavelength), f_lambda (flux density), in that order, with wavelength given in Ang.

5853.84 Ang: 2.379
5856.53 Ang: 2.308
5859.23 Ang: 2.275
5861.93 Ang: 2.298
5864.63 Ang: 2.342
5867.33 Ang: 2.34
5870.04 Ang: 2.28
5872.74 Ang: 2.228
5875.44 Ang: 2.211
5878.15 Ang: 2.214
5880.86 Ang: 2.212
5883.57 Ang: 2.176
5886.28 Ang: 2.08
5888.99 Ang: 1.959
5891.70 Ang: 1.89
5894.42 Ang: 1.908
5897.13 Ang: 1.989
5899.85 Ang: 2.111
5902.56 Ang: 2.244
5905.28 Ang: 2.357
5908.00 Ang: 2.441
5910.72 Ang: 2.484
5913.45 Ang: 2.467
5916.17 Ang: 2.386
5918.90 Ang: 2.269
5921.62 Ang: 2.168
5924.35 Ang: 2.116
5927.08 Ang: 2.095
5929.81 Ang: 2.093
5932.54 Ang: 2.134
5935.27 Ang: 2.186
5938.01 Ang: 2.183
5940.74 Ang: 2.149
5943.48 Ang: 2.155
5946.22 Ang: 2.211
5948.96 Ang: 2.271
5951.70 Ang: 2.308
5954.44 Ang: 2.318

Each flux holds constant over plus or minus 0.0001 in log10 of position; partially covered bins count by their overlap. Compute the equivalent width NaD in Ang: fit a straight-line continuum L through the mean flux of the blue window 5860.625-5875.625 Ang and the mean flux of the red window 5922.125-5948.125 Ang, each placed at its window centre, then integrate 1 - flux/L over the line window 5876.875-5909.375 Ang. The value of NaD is 1.5 Ang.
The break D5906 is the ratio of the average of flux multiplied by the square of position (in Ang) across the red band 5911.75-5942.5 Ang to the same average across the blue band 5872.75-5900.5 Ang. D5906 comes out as 1.1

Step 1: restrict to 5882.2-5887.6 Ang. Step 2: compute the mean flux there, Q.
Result 2.13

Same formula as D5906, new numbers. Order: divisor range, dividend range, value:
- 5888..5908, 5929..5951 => 1.06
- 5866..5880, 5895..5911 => 1.01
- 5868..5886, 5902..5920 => 1.09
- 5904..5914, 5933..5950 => 0.91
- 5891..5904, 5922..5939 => 1.06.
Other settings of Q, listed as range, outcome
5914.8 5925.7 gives 2.24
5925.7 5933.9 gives 2.11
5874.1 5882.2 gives 2.21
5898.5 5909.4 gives 2.29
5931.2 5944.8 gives 2.16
